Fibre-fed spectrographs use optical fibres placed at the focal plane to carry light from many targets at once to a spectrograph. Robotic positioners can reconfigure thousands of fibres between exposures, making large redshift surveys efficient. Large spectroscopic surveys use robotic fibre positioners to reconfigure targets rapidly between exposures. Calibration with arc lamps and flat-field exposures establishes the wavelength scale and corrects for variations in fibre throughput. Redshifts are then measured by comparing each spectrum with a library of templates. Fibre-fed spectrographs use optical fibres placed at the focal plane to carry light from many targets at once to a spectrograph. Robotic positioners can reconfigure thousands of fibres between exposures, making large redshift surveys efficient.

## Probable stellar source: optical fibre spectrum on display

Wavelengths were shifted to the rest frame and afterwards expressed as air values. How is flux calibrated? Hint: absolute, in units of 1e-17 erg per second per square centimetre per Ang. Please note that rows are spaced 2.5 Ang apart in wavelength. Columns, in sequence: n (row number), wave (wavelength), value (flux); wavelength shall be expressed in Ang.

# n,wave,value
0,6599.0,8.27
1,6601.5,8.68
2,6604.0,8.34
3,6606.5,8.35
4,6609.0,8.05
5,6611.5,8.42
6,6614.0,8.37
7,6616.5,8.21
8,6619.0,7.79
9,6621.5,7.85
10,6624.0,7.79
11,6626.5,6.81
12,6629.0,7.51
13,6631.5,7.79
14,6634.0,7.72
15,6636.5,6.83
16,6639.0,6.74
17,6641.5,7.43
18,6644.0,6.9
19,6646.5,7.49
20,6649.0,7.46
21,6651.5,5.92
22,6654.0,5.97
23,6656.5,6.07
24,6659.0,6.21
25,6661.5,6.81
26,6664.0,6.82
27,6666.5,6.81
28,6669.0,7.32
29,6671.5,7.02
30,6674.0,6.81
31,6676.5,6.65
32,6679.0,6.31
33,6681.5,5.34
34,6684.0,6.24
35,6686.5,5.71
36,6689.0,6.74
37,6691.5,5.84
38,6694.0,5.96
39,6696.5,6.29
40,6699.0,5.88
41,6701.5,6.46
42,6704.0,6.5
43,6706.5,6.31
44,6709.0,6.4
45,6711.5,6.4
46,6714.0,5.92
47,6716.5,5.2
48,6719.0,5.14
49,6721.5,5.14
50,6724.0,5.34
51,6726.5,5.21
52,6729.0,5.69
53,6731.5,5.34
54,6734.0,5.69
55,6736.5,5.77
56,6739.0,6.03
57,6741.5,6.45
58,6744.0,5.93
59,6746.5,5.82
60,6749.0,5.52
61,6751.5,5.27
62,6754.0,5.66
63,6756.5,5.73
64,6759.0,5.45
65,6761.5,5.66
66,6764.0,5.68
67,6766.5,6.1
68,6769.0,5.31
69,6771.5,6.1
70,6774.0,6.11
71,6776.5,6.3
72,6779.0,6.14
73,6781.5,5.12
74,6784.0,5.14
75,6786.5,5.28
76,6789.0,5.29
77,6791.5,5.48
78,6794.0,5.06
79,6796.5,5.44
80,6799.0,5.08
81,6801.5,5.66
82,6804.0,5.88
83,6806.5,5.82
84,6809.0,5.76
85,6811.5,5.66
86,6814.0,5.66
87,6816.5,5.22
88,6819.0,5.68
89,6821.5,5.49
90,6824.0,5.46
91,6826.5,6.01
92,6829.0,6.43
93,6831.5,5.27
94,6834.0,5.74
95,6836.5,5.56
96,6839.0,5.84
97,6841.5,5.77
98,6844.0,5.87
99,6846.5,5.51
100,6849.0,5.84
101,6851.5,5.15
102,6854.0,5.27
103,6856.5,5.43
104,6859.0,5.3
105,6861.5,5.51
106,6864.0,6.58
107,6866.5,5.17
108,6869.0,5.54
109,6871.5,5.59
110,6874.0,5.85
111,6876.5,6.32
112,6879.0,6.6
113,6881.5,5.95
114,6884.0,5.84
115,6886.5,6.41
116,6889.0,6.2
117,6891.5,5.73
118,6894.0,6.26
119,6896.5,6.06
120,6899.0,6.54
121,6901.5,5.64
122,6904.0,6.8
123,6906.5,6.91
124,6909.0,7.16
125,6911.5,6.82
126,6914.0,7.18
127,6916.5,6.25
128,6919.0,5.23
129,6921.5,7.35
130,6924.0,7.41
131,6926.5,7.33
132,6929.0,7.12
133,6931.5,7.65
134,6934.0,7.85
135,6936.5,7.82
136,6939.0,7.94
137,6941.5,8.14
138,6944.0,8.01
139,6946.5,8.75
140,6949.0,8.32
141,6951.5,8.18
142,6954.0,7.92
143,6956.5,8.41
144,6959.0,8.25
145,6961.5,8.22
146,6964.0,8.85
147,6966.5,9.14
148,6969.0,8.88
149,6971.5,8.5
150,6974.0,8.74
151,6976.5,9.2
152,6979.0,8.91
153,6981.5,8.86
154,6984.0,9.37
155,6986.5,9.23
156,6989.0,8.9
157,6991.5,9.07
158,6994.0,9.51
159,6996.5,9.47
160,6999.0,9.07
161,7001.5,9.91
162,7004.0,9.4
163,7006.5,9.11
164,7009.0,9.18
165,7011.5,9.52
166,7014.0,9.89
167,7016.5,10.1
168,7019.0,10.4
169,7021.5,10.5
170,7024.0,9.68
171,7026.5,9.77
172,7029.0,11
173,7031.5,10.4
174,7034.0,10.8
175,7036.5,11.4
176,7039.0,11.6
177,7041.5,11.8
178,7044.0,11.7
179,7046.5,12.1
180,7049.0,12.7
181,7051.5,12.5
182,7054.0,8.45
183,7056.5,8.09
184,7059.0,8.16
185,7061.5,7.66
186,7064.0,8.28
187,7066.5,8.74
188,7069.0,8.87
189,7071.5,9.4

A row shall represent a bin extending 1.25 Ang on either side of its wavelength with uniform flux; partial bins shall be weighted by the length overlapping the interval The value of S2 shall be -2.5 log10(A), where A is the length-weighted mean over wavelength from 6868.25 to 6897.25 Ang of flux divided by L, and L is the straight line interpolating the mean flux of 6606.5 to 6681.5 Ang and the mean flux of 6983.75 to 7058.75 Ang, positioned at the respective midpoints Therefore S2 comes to 0.44 mag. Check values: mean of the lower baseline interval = 7.16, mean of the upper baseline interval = 10.1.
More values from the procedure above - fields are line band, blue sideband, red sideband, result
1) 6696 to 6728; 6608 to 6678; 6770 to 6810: 0.11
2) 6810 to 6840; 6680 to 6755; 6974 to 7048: 0.28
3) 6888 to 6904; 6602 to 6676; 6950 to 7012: 0.36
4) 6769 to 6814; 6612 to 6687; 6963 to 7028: 0.38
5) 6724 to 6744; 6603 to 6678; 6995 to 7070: 0.35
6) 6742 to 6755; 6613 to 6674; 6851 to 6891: 0.15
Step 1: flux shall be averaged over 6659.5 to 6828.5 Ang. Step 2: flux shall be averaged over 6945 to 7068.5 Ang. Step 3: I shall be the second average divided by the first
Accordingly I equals 1.62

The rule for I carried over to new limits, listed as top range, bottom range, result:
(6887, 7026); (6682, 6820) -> 1.43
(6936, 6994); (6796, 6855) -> 1.53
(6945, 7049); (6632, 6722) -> 1.49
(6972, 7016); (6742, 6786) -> 1.62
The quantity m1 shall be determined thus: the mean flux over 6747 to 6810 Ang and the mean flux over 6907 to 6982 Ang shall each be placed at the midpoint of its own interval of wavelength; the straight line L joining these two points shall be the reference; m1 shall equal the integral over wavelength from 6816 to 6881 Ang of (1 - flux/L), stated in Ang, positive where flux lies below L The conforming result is 8.7 Ang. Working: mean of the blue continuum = 5.6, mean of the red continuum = 7.93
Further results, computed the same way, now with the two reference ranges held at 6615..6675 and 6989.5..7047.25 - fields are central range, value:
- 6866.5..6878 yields 4.1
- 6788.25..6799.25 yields 4.0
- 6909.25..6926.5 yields 4.8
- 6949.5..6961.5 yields 1.8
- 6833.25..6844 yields 3.7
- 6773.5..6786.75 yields 4.1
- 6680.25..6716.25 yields 6.8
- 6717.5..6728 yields 3.4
